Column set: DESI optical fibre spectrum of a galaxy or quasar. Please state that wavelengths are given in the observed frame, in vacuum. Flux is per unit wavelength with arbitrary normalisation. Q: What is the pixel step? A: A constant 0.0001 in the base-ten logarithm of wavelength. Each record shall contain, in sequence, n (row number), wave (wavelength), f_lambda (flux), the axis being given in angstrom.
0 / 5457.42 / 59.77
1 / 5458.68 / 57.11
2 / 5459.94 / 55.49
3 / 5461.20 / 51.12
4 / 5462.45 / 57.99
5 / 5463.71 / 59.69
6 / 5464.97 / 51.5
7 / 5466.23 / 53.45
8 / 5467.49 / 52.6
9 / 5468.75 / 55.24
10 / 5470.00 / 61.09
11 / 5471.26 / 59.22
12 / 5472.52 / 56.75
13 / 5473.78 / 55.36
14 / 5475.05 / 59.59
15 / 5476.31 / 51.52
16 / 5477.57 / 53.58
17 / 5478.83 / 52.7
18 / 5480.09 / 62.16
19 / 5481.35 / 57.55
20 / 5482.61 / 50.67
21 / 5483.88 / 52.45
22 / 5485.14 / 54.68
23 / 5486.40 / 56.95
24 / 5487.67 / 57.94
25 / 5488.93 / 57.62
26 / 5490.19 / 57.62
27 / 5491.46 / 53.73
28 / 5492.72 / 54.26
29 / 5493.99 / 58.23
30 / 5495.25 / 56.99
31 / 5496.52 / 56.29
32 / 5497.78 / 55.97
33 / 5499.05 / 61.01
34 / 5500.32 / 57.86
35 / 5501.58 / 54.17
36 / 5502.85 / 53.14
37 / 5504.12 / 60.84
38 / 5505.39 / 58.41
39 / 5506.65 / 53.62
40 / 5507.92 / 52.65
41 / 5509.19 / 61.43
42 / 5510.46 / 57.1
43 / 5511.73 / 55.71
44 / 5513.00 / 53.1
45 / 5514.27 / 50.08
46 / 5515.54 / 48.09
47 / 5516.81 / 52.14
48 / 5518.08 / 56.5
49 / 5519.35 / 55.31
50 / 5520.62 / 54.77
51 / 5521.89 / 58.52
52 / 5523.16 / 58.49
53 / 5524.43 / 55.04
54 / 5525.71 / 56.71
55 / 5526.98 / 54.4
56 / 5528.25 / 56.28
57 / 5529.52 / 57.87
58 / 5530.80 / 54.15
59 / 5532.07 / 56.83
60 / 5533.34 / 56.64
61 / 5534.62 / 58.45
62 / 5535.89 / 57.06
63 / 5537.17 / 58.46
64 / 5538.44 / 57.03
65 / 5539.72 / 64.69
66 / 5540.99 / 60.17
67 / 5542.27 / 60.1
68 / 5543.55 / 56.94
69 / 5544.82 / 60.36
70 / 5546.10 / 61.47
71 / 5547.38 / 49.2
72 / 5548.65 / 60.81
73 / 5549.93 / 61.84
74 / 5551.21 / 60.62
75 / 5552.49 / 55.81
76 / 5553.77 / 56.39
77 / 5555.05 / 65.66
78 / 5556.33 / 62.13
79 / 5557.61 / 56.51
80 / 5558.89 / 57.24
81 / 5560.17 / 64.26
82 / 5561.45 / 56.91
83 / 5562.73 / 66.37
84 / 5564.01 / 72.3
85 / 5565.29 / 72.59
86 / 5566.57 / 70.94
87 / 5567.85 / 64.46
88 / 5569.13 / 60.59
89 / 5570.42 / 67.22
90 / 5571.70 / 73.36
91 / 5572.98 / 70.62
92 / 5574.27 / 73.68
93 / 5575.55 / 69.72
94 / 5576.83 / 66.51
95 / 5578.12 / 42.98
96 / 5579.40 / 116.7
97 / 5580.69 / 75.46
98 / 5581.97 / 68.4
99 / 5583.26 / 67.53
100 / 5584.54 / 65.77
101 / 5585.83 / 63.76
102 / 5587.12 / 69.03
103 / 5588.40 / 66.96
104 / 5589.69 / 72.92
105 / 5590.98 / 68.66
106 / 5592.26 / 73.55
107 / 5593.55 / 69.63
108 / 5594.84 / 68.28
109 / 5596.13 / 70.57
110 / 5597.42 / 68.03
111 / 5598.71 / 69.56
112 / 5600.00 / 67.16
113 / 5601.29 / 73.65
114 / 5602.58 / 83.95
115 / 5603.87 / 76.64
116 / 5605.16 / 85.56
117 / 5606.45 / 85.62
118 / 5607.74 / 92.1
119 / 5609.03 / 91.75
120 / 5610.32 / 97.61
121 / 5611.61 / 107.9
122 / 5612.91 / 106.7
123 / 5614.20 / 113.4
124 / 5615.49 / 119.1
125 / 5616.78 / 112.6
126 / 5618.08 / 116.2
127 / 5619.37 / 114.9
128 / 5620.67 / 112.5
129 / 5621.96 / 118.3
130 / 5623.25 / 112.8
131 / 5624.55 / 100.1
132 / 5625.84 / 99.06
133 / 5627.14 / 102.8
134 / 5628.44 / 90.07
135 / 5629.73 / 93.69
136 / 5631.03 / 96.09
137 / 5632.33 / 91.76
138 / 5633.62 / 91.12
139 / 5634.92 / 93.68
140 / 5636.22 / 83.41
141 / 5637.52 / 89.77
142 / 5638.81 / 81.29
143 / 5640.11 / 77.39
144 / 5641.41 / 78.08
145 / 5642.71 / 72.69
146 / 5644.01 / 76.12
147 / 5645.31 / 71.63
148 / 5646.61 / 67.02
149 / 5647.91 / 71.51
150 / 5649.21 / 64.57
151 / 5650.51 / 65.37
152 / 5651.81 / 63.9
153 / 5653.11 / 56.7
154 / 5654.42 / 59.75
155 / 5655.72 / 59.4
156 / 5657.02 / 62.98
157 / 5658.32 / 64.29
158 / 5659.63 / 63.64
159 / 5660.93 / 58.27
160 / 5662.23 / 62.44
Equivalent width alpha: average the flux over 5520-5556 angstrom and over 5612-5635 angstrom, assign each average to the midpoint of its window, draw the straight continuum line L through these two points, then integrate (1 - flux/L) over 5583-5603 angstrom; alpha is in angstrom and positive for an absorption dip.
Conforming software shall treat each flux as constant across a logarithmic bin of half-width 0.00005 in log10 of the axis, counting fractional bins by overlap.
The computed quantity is 4.2 angstrom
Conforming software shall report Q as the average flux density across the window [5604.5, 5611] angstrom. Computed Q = 90.7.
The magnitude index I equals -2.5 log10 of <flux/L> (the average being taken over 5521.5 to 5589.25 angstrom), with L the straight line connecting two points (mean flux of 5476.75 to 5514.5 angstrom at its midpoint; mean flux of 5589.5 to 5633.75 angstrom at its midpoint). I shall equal 0.184 mag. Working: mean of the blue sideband 56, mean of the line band 62.9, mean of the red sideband 92.1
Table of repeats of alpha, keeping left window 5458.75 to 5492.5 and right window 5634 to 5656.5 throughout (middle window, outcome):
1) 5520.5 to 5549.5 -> 1.87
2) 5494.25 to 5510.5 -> 0.41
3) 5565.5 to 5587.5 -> -1.37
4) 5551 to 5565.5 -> 0.45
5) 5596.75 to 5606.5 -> -1.05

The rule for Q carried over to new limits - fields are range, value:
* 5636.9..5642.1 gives 81.6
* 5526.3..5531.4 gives 55.7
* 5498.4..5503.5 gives 56.5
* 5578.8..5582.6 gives 86.6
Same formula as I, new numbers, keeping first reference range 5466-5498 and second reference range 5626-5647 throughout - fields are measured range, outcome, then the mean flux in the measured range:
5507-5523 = 0.140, 54.7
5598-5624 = -0.210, 97.9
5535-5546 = 0.131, 59.4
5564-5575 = 0.049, 69.4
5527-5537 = 0.156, 56.7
